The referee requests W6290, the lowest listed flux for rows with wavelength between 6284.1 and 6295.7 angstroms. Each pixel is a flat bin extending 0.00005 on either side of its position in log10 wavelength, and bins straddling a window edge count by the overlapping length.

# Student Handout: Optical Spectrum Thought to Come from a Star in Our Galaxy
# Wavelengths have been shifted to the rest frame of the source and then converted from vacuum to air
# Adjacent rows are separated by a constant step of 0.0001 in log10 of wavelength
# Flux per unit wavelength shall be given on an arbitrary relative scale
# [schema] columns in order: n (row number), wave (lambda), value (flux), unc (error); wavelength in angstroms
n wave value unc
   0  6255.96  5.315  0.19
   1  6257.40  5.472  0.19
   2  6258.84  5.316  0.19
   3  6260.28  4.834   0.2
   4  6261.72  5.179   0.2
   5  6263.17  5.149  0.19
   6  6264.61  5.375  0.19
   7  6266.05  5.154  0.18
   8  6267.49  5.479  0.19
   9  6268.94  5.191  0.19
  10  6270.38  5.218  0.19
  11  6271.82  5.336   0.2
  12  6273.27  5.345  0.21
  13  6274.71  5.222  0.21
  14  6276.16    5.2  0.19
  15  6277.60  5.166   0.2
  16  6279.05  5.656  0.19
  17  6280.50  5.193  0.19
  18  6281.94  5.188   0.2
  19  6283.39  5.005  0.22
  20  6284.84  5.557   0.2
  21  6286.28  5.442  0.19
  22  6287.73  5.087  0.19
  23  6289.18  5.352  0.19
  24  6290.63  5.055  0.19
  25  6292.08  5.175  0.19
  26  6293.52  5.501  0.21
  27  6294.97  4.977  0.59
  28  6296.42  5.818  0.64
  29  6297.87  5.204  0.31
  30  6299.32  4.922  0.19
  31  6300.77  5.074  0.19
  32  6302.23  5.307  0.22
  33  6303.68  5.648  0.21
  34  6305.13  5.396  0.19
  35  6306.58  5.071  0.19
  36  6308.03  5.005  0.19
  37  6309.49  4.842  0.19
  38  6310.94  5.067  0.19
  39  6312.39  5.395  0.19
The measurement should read 4.977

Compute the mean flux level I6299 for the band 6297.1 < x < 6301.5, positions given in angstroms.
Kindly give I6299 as 5.07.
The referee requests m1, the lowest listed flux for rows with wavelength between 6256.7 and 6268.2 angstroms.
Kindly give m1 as 4.834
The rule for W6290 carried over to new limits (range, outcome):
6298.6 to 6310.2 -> 4.842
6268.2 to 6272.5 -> 5.191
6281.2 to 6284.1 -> 5.005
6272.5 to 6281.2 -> 5.166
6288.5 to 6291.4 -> 5.055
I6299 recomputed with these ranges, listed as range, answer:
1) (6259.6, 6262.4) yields 5.01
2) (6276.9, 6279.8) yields 5.4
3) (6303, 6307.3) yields 5.37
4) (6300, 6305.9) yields 5.35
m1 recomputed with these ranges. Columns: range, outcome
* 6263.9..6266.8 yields 5.154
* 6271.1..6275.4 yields 5.222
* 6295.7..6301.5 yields 4.922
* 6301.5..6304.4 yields 5.307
